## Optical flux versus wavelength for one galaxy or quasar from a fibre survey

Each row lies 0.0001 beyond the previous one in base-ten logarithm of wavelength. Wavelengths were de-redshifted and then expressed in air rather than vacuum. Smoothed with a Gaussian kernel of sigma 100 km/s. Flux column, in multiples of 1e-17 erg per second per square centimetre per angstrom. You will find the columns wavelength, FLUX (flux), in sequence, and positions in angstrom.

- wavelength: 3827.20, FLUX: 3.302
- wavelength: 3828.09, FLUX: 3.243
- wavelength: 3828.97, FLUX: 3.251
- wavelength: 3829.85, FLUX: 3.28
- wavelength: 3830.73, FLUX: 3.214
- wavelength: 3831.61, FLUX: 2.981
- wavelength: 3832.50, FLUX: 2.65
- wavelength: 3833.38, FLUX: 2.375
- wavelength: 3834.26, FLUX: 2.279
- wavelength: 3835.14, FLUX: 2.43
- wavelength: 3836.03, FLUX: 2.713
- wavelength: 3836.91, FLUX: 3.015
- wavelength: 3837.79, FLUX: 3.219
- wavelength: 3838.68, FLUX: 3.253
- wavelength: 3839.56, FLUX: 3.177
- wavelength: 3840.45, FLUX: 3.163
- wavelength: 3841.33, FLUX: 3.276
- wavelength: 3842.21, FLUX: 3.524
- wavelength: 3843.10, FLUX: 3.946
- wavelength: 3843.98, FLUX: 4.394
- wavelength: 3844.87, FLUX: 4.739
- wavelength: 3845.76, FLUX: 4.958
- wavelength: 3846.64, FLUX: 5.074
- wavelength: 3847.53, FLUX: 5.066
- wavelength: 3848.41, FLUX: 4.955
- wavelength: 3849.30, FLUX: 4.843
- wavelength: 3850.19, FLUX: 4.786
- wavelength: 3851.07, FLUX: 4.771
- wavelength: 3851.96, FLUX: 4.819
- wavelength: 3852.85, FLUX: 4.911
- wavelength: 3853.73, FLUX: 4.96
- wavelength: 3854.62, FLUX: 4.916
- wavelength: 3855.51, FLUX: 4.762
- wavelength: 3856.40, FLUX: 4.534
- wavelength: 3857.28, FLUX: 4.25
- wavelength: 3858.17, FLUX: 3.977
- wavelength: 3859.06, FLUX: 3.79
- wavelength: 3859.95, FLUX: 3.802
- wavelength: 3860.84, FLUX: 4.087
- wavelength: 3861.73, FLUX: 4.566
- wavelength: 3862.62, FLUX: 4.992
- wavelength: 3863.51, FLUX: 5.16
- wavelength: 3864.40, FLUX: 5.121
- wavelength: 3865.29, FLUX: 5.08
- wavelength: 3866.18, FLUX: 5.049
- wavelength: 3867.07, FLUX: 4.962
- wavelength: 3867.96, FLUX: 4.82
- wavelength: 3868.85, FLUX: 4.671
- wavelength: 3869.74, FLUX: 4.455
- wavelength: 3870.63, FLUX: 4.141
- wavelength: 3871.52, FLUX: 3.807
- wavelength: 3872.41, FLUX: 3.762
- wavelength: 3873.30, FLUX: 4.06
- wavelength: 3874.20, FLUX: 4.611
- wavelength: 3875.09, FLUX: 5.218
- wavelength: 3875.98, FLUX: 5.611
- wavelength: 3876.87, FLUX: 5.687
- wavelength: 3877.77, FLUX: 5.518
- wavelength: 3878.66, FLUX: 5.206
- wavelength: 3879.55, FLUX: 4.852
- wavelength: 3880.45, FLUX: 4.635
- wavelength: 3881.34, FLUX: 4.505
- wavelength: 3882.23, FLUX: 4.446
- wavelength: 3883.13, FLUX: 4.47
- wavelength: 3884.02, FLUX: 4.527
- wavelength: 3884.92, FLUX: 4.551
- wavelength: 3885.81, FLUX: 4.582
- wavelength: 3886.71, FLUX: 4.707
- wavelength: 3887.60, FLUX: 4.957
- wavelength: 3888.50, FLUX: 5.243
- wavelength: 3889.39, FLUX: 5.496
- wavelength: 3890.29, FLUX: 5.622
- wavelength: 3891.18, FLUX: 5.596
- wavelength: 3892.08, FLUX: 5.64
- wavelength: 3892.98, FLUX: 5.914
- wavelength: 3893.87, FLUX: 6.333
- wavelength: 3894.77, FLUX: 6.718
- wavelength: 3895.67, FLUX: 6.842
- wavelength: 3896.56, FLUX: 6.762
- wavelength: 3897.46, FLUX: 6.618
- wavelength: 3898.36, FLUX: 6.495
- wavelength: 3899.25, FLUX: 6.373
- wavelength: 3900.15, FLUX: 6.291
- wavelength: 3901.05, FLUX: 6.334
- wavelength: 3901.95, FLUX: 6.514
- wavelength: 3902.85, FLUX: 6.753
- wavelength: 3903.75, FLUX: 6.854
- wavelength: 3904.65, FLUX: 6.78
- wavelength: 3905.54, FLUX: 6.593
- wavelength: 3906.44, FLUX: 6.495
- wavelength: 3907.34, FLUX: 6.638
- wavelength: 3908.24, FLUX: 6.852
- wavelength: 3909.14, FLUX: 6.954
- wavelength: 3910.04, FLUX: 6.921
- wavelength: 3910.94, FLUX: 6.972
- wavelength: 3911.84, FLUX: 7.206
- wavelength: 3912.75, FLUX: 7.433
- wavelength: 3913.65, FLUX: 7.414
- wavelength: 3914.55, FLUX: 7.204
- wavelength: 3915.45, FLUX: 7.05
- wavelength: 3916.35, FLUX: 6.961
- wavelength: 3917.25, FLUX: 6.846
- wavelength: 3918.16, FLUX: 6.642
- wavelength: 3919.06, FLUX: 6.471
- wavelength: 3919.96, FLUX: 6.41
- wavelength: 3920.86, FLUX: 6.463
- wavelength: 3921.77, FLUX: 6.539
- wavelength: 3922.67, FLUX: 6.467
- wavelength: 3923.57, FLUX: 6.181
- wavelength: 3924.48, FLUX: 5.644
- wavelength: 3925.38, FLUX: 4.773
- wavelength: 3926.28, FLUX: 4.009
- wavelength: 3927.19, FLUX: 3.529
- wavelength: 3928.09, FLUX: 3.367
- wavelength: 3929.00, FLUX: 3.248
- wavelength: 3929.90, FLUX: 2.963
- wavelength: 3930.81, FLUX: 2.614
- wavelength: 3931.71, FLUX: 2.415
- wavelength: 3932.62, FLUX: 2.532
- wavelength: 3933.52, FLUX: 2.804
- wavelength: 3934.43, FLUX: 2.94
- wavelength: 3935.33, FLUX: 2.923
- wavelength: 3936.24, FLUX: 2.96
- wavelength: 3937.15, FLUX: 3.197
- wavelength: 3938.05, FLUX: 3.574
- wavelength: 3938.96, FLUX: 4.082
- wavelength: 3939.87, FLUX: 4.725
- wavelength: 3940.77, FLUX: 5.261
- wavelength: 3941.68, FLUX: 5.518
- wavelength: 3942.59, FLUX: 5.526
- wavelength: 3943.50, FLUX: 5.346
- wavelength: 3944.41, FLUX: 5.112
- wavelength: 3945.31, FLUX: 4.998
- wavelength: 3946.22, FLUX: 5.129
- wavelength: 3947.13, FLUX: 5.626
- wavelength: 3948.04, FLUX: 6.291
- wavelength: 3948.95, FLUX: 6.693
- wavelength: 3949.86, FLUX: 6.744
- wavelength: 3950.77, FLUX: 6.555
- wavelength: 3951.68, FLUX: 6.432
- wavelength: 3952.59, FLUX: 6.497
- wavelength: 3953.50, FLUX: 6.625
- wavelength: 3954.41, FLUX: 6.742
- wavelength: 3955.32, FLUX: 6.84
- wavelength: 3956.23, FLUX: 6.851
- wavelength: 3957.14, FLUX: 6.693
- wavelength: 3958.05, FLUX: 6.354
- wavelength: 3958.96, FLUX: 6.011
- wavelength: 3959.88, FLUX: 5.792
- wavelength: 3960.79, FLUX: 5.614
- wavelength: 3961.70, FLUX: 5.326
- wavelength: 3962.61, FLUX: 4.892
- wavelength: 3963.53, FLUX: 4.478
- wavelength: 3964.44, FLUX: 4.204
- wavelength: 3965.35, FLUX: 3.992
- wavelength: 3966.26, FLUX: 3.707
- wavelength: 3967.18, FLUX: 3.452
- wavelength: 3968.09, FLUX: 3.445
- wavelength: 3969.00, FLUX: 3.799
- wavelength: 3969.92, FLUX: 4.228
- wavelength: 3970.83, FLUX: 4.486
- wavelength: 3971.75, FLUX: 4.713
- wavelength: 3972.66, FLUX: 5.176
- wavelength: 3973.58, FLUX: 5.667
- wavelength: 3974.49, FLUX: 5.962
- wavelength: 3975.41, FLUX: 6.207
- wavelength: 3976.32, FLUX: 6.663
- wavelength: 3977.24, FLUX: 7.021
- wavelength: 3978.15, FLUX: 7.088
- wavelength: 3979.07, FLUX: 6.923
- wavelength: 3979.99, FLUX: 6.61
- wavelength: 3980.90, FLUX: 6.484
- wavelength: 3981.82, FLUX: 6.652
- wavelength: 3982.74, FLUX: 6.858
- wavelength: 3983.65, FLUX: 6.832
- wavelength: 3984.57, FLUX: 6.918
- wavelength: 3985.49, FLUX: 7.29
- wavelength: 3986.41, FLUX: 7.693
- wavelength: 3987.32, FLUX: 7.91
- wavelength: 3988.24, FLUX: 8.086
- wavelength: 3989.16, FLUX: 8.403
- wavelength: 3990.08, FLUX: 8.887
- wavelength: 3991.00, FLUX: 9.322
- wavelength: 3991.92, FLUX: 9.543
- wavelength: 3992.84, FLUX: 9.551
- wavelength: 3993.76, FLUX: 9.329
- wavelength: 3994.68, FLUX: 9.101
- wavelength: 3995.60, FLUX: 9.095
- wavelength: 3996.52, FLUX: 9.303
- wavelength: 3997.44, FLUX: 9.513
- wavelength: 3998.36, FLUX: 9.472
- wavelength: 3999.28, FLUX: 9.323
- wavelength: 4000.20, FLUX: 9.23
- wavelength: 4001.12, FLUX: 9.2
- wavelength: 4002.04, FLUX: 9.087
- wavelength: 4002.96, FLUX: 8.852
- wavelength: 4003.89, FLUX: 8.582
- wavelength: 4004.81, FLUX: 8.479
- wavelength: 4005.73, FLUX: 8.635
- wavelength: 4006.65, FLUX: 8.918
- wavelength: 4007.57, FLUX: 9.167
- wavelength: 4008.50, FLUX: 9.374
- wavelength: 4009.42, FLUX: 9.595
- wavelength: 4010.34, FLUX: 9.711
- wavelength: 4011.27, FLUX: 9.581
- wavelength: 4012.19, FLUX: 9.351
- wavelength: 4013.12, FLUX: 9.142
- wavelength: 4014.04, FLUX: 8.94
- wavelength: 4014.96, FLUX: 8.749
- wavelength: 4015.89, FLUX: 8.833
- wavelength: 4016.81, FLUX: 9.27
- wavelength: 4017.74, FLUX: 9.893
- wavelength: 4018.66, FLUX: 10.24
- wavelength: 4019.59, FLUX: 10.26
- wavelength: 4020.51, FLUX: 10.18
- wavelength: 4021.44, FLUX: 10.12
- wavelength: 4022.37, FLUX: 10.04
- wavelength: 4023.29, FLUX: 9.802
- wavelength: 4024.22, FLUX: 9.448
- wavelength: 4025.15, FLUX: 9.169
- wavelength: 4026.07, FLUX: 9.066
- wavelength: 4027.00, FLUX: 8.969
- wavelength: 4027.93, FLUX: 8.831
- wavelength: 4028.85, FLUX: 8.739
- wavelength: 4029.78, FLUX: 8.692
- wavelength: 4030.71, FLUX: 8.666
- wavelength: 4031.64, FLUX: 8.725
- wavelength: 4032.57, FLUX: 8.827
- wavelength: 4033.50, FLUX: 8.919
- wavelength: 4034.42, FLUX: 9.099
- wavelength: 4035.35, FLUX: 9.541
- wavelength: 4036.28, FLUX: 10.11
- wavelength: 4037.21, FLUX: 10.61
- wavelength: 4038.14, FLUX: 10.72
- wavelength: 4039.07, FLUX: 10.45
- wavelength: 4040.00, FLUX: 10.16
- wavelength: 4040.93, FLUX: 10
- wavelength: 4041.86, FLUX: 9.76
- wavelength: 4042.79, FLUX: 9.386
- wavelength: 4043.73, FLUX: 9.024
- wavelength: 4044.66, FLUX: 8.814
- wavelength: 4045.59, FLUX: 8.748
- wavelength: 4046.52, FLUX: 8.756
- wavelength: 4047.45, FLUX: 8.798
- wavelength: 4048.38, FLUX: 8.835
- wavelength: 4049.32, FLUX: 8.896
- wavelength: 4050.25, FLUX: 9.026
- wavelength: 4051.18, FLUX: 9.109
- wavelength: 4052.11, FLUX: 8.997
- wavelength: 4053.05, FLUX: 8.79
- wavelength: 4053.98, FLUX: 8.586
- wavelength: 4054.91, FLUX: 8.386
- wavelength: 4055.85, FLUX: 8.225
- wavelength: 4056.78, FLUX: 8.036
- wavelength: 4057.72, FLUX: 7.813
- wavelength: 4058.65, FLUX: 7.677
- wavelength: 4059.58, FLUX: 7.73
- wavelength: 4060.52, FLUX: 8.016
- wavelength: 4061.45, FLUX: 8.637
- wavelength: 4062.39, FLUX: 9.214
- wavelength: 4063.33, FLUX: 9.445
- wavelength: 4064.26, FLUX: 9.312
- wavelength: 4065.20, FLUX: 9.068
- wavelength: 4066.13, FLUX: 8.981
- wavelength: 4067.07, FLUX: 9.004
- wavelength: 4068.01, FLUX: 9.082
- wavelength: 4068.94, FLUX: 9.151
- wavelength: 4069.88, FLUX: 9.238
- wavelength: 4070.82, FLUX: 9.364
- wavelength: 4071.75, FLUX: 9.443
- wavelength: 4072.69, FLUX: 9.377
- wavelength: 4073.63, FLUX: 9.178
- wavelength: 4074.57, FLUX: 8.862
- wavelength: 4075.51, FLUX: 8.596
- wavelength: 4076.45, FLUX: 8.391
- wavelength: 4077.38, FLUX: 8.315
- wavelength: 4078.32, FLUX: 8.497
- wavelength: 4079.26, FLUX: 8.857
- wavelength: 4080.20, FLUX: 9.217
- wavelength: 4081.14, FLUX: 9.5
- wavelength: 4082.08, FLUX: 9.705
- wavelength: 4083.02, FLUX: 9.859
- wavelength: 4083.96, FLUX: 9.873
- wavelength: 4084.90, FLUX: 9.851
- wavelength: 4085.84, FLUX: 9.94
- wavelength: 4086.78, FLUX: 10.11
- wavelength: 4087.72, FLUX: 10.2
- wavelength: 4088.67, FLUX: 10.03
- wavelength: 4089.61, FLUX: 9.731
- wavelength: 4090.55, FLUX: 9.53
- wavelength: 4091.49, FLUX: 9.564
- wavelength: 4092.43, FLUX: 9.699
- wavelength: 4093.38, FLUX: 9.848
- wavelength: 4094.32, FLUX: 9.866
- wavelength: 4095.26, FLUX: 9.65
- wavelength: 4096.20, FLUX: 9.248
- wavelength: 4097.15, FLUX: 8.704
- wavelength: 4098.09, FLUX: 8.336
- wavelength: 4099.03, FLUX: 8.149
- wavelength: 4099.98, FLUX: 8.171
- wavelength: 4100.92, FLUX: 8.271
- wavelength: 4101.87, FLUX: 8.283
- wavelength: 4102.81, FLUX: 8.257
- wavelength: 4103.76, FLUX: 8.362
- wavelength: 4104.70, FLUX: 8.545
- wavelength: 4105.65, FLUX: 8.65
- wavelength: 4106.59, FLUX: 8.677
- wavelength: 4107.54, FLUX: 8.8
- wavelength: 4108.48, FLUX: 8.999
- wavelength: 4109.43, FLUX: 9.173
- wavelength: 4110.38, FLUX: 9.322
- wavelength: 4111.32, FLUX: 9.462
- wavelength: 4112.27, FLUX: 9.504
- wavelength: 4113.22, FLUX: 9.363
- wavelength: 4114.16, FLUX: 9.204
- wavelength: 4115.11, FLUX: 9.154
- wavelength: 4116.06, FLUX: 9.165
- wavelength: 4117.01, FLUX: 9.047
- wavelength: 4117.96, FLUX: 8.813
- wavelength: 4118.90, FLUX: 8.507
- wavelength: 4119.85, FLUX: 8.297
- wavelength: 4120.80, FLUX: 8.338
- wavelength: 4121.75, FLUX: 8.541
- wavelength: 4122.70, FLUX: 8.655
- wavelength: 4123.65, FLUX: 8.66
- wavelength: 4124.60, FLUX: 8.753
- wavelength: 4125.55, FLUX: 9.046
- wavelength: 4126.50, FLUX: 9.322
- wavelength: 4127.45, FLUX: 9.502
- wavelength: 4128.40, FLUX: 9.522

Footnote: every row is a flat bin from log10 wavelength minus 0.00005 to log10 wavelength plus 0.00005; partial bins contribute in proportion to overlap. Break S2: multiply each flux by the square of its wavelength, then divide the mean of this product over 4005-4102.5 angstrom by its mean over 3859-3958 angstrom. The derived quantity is 1.82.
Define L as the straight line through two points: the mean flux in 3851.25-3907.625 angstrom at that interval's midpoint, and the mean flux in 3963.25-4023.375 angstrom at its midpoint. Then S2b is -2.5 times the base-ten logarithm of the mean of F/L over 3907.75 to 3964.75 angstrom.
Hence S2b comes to 0.190 mag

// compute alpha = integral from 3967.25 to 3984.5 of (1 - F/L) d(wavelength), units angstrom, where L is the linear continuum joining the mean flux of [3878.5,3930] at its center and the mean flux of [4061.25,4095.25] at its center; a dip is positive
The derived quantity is 3.6 angstrom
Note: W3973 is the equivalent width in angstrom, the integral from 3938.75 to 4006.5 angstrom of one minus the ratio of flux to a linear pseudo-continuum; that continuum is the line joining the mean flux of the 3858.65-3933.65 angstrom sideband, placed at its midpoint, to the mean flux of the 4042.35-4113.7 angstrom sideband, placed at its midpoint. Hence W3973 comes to 2.73 angstrom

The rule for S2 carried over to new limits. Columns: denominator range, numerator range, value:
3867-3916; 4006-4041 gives 1.76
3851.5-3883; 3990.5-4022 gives 2.14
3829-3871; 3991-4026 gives 2.46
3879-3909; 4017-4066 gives 1.69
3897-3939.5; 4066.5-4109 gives 1.81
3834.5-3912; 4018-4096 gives 2.00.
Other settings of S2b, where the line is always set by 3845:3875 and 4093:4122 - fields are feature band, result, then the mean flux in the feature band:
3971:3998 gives -0.11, 7.52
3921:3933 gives 0.33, 4.24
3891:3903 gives -0.21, 6.38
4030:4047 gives -0.22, 9.45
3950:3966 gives 0.08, 5.87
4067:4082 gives -0.09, 9.02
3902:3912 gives -0.24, 6.8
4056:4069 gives -0.07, 8.63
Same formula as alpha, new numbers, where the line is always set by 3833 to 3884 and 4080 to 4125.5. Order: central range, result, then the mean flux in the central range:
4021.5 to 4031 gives -1.96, 9.19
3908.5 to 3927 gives -3.32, 6.49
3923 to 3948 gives 7.28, 4.16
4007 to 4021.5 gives -4.14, 9.5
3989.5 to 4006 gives -4.84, 9.14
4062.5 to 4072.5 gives -0.93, 9.22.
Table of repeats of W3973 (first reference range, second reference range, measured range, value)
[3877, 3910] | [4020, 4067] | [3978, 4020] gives -2.81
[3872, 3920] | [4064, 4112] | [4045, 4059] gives -0.07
